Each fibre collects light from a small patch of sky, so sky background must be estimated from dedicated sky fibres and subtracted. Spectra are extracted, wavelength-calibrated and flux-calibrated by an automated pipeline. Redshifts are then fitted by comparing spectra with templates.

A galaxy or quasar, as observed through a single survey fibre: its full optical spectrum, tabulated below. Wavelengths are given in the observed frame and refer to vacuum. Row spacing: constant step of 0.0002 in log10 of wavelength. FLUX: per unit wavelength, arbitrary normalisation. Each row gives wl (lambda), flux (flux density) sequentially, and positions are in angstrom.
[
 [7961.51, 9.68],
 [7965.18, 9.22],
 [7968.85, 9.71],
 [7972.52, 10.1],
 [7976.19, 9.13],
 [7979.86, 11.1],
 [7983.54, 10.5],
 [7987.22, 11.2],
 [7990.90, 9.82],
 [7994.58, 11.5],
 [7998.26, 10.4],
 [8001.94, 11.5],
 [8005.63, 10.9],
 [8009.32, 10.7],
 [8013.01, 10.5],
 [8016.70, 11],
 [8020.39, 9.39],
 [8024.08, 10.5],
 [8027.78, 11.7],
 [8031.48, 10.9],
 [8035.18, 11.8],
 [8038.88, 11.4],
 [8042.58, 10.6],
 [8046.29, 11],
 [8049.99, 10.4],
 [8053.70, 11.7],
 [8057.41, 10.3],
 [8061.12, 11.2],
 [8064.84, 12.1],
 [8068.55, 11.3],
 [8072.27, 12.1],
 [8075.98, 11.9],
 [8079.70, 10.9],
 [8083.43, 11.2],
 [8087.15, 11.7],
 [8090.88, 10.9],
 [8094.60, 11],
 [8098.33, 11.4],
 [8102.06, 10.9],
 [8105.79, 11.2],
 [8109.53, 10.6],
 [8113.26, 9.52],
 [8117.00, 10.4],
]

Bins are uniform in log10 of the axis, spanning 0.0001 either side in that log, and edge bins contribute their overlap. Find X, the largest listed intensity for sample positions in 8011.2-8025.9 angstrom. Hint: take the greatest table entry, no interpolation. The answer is 11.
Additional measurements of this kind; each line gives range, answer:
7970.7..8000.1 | 11.5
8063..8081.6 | 12.1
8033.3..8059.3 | 11.8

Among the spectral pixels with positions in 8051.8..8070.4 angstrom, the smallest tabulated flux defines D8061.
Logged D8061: 10.3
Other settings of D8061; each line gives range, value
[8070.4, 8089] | 10.9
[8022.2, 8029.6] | 10.5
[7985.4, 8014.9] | 9.82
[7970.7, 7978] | 9.13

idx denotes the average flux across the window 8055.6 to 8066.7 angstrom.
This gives 11.2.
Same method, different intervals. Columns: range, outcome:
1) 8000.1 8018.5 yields 10.9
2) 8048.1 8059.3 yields 10.8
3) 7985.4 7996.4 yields 10.8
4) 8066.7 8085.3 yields 11.5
